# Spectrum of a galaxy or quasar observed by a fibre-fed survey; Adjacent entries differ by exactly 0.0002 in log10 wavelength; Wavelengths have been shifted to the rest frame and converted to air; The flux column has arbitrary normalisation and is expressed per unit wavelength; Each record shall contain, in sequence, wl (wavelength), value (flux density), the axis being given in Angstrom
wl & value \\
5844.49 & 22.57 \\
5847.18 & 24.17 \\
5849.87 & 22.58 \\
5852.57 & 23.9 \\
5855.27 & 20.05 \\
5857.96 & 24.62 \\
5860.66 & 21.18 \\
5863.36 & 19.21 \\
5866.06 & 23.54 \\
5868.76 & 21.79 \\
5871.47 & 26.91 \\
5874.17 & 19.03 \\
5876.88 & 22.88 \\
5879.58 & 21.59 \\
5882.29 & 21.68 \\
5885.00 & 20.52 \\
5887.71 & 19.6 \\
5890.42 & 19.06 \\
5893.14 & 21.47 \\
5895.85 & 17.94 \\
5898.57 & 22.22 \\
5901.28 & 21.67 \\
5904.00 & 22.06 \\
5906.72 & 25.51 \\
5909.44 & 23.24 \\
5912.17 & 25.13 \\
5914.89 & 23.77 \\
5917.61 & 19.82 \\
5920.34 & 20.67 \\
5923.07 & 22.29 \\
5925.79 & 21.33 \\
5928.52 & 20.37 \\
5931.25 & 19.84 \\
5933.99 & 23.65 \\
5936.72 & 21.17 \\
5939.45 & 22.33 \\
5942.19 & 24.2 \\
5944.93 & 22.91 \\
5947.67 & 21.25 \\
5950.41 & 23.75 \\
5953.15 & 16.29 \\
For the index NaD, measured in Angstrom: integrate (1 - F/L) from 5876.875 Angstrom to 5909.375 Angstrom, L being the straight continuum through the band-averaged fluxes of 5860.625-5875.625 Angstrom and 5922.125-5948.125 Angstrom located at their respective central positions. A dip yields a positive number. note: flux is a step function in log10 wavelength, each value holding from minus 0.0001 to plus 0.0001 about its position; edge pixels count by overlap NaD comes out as 0.9 Angstrom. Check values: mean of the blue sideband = 22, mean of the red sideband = 22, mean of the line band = 21.4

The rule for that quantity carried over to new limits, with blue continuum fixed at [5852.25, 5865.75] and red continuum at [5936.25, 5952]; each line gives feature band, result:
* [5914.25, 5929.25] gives 0.7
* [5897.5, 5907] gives -0.2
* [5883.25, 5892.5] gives 0.9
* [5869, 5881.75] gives -0.3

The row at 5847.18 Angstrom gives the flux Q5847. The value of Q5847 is 24.17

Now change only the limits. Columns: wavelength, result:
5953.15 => 16.29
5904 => 22.06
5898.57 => 22.22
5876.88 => 22.88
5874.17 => 19.03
